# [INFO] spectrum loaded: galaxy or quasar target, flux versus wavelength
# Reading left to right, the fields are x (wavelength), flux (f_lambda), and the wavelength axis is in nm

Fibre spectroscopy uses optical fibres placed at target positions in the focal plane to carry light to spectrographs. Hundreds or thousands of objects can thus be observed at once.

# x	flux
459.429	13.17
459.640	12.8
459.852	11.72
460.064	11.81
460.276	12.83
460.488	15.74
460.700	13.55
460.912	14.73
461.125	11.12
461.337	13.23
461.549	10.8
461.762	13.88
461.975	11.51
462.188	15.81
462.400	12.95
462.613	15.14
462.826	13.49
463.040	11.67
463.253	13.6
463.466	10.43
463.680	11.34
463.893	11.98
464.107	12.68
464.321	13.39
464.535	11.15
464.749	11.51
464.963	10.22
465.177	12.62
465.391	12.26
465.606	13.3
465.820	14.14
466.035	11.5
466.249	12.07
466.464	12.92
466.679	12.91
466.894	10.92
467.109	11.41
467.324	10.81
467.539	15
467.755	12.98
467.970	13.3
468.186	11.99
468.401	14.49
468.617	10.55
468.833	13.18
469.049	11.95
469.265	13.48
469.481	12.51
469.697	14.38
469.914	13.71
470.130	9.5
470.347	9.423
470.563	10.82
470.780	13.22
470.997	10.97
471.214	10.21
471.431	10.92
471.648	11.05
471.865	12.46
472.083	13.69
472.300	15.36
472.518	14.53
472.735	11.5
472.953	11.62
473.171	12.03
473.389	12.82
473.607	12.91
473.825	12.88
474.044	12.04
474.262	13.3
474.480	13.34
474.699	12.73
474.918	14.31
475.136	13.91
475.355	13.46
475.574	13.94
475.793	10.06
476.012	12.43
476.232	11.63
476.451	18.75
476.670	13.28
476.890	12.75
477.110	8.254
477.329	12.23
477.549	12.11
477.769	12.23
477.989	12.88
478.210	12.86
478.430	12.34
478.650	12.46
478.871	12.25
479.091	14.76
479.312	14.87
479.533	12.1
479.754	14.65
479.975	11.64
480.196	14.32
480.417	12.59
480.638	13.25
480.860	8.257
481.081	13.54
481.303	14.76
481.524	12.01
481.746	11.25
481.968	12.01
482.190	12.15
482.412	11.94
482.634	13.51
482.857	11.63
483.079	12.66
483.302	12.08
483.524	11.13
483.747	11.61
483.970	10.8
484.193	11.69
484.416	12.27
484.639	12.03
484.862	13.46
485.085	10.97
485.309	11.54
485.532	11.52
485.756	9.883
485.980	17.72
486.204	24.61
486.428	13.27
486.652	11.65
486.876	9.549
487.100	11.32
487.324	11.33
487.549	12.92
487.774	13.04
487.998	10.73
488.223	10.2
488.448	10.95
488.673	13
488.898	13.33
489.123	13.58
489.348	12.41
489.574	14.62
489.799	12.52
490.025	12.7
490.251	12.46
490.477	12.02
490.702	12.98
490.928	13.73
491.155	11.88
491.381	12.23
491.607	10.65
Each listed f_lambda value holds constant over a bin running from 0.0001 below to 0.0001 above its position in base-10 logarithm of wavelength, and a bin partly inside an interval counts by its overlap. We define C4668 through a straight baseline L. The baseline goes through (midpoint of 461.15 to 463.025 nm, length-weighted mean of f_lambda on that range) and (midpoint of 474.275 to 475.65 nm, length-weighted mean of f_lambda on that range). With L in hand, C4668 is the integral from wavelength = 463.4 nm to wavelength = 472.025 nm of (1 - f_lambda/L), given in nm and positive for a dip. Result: 0.80 nm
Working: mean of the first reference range 13.2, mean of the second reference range 13.6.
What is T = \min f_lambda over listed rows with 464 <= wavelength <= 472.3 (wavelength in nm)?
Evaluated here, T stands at 9.423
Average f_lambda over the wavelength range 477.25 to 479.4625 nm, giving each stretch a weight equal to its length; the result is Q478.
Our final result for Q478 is 12.9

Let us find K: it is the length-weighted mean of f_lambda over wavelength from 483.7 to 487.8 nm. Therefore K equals 12.7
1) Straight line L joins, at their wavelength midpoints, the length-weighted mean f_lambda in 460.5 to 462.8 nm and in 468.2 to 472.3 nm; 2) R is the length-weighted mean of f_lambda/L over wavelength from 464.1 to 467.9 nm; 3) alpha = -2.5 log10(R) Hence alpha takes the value 0.04 mag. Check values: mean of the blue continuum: 13.4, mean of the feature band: 12.3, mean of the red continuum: 12.1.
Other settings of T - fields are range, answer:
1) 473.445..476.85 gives 10.06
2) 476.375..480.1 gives 8.254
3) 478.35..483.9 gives 8.257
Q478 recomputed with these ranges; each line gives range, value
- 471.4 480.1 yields 12.9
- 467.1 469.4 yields 12.7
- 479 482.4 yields 12.8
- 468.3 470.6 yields 12.2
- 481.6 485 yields 12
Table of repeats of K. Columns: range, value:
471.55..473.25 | 12.8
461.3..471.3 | 12.4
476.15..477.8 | 12.7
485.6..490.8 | 12.9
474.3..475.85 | 13.2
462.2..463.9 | 12.8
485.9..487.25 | 14.5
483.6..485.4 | 11.8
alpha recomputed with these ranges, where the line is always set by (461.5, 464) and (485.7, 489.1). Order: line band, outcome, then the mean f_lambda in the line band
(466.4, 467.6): 0.05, 12.2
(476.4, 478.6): 0.02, 12.6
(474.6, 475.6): -0.07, 13.7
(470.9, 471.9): 0.16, 11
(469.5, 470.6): 0.10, 11.7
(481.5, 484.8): 0.09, 11.9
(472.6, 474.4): 0.04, 12.4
